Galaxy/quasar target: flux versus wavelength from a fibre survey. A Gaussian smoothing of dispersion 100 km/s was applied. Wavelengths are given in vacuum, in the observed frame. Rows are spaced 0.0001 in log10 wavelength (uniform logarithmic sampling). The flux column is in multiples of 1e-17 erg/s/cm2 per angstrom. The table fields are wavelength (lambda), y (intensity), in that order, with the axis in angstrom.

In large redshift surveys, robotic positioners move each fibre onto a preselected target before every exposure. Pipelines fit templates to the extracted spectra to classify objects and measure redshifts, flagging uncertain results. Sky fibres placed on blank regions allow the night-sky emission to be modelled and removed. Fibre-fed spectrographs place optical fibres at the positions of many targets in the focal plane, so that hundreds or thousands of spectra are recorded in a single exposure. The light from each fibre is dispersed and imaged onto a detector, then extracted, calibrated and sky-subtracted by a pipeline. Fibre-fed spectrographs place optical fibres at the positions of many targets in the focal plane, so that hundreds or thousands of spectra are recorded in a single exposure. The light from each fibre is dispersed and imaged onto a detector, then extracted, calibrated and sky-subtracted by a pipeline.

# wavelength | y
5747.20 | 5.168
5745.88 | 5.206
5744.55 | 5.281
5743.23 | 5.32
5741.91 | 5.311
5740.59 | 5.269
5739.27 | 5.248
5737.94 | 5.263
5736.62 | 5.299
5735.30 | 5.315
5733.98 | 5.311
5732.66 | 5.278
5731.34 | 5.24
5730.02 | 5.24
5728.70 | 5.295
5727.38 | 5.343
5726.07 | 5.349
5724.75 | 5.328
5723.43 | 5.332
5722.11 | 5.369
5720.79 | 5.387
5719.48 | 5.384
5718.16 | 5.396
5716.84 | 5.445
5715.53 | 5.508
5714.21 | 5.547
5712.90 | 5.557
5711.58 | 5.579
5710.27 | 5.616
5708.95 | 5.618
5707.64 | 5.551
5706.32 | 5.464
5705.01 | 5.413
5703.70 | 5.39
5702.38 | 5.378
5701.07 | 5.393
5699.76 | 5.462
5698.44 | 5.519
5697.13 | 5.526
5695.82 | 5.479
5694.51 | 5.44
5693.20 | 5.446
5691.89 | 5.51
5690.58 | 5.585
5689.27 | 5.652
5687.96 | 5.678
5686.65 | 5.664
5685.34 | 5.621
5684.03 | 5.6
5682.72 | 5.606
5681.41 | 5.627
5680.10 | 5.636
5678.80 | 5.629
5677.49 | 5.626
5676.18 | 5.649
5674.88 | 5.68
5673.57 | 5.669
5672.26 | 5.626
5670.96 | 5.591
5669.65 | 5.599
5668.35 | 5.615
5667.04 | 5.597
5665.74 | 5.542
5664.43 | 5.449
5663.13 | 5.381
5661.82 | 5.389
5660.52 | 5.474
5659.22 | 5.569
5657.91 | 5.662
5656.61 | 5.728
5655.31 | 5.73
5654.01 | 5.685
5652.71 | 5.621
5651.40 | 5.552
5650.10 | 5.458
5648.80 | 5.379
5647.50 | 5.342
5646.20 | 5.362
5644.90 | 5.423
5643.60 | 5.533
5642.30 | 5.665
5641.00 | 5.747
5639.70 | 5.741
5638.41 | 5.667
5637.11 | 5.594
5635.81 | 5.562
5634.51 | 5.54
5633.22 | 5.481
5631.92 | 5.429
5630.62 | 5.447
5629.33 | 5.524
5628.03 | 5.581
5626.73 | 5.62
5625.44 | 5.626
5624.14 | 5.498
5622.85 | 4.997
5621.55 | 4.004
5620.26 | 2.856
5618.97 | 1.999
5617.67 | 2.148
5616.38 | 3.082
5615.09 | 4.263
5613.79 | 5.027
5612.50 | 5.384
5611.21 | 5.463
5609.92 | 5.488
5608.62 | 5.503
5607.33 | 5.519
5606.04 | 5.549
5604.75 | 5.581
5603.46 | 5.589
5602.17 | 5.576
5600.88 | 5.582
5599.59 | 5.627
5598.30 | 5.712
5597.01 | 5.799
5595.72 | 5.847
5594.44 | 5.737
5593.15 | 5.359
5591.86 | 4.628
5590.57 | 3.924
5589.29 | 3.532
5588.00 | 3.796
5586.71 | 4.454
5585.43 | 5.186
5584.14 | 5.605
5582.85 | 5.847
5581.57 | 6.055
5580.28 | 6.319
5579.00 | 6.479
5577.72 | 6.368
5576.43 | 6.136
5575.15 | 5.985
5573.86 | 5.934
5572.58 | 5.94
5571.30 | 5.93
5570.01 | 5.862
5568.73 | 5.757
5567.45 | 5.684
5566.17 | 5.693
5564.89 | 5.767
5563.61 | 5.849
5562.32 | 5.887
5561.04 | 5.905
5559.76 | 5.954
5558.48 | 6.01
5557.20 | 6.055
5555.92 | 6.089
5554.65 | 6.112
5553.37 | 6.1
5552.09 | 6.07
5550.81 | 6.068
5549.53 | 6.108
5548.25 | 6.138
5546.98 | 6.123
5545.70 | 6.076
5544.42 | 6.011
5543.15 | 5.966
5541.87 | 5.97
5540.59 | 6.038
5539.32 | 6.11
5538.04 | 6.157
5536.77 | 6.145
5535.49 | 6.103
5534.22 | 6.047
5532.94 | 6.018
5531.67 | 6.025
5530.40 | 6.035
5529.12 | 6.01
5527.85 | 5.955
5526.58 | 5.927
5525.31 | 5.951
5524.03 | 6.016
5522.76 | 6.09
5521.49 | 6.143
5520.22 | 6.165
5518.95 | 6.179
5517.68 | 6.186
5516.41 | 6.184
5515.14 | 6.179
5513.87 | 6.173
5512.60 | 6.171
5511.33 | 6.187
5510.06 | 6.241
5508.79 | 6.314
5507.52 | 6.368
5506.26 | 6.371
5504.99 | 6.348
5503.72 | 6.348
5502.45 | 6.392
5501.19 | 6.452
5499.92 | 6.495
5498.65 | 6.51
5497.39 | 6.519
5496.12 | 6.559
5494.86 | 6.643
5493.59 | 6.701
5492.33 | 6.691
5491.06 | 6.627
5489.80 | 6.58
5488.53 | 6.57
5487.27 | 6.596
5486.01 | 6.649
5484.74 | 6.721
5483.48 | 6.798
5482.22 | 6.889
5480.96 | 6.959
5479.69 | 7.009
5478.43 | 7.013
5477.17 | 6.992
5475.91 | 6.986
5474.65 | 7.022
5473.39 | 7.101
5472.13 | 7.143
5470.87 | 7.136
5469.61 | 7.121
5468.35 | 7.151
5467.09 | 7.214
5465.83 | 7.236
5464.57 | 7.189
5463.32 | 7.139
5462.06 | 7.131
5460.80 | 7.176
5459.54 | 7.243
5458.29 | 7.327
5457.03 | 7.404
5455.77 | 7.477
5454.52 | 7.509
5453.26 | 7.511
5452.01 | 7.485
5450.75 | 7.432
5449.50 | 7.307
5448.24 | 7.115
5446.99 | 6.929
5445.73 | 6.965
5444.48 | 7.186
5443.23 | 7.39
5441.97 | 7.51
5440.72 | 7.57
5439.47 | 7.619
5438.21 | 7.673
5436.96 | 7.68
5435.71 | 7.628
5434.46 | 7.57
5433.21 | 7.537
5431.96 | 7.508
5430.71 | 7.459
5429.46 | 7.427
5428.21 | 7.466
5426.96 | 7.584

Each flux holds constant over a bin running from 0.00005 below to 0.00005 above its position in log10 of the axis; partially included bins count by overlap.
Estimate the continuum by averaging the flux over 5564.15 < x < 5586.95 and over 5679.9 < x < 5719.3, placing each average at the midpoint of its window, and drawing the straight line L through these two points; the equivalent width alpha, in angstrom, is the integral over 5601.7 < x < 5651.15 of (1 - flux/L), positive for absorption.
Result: 5.2 angstrom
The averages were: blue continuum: 5.86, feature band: 5.11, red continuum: 5.53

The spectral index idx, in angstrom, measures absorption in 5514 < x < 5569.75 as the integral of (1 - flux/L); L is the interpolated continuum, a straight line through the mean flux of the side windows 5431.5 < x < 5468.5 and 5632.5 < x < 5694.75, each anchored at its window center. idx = 4.8 angstrom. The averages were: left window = 7.36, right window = 5.58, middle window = 6.03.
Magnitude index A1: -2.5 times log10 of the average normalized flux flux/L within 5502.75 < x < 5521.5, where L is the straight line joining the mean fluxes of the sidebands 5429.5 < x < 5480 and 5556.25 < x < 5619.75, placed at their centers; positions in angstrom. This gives 0.04 mag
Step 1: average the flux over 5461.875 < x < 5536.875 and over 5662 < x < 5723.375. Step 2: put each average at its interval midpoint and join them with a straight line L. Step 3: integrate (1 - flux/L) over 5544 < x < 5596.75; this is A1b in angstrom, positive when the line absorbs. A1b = 3.9 angstrom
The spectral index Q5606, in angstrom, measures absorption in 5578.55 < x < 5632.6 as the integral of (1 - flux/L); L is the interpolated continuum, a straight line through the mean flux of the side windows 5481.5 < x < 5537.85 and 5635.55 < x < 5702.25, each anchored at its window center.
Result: 7.6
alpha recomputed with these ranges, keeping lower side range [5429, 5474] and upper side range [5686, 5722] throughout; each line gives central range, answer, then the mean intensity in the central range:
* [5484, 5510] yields 1.82 angstrom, 6.52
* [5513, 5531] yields 1.95 angstrom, 6.09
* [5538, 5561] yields 1.97 angstrom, 6.06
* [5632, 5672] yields 2.21 angstrom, 5.56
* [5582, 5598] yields 3.35 angstrom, 5.01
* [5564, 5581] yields 1.24 angstrom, 5.99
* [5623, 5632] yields 0.82 angstrom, 5.51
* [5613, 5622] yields 4.07 angstrom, 3.36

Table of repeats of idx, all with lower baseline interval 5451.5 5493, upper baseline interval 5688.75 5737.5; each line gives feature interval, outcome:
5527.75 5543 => 1.3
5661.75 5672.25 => 0.4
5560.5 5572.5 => 1.1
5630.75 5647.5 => 1.1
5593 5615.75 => 2.5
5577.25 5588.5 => 1.3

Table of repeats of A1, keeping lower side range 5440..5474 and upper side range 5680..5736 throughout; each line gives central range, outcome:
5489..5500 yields 0.06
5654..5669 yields 0.04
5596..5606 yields 0.11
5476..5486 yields 0.03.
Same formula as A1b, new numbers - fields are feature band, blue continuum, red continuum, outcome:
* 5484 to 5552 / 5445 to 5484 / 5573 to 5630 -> 1.26 angstrom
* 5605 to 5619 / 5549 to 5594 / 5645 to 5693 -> 2.48 angstrom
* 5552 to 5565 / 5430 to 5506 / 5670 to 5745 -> 0.95 angstrom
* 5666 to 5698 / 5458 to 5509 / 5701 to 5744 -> 0.18 angstrom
